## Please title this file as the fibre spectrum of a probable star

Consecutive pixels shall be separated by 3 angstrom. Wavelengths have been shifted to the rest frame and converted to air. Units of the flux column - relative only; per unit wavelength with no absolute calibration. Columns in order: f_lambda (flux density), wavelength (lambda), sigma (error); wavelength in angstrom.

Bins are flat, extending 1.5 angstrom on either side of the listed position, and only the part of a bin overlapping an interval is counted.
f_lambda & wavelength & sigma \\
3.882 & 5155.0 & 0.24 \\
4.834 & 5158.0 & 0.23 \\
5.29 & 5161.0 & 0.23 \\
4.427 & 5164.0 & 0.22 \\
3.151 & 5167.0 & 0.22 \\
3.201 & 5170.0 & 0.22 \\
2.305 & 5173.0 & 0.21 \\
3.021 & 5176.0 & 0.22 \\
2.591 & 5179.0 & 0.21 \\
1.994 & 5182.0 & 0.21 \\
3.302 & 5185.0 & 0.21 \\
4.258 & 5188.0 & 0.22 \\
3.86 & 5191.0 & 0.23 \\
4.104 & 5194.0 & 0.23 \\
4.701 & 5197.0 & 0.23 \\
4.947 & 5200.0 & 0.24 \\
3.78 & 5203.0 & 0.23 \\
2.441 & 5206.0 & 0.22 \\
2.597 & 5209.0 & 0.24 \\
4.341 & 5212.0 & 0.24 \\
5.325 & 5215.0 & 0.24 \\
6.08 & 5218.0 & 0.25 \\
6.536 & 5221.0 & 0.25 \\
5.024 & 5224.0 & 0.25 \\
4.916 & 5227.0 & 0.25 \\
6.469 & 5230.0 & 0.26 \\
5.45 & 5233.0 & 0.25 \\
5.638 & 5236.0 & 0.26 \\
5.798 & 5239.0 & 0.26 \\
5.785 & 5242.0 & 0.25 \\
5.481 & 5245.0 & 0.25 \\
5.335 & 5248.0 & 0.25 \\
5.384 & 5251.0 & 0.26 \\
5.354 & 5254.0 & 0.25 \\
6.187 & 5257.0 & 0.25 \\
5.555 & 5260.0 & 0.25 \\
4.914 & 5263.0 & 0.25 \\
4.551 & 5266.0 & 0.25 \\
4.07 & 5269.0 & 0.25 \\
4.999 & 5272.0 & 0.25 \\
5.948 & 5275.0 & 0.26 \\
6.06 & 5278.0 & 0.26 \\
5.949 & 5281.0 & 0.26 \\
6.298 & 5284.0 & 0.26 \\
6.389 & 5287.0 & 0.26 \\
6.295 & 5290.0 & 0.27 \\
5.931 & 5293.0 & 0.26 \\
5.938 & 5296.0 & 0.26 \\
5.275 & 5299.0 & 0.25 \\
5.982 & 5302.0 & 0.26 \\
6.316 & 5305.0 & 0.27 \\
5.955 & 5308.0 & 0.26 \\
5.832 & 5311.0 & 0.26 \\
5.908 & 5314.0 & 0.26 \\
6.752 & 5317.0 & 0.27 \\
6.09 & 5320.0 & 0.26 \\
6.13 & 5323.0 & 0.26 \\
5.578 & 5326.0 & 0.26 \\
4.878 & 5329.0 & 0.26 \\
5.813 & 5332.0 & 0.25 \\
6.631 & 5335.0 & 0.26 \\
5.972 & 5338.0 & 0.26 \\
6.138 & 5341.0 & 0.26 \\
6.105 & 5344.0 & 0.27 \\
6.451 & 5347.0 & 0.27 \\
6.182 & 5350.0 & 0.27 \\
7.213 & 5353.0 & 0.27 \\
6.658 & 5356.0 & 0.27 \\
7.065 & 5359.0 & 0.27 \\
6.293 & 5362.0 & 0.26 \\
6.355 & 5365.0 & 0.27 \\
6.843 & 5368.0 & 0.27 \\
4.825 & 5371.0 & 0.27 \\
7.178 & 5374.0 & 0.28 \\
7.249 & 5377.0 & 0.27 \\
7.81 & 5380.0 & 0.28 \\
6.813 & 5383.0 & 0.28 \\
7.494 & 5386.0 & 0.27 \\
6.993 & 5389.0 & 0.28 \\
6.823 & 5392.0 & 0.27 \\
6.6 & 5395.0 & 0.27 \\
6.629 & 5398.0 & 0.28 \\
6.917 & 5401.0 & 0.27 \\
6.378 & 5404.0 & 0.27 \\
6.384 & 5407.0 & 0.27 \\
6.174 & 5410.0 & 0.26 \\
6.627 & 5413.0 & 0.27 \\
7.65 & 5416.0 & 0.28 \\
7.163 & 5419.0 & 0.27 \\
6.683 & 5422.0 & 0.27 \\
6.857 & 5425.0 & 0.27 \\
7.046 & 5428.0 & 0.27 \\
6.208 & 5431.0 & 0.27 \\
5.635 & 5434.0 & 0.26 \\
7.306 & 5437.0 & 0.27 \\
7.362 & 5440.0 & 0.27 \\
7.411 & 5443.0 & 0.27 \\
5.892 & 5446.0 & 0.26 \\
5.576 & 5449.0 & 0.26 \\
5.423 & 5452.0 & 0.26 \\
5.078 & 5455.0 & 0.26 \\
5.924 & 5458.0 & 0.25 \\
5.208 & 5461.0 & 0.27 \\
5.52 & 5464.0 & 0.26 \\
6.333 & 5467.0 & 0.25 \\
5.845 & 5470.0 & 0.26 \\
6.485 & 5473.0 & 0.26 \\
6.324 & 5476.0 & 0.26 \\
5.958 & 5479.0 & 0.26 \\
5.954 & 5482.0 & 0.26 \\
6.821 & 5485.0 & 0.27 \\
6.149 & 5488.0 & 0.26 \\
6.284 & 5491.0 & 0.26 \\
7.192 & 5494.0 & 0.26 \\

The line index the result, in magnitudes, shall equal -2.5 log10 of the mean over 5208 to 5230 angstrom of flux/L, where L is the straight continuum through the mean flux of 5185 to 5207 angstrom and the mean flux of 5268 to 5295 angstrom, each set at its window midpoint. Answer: -0.14 mag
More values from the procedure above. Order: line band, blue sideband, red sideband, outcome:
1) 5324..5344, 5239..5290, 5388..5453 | 0.03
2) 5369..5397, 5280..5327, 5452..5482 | -0.16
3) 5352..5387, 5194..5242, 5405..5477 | -0.16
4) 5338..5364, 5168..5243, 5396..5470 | -0.15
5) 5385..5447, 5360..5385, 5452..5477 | -0.08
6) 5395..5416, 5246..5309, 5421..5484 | -0.10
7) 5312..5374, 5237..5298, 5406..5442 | -0.01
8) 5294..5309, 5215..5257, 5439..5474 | -0.03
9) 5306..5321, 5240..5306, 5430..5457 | -0.06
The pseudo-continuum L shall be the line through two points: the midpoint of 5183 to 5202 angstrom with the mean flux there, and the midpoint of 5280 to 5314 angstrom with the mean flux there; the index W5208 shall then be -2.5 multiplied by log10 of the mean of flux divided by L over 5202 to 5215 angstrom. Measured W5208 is 0.25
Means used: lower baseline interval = 4.13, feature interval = 3.51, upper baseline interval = 6.01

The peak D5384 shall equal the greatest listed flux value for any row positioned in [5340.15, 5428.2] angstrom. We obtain 7.81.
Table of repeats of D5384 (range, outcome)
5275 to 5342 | 6.752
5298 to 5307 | 6.316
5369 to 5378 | 7.249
